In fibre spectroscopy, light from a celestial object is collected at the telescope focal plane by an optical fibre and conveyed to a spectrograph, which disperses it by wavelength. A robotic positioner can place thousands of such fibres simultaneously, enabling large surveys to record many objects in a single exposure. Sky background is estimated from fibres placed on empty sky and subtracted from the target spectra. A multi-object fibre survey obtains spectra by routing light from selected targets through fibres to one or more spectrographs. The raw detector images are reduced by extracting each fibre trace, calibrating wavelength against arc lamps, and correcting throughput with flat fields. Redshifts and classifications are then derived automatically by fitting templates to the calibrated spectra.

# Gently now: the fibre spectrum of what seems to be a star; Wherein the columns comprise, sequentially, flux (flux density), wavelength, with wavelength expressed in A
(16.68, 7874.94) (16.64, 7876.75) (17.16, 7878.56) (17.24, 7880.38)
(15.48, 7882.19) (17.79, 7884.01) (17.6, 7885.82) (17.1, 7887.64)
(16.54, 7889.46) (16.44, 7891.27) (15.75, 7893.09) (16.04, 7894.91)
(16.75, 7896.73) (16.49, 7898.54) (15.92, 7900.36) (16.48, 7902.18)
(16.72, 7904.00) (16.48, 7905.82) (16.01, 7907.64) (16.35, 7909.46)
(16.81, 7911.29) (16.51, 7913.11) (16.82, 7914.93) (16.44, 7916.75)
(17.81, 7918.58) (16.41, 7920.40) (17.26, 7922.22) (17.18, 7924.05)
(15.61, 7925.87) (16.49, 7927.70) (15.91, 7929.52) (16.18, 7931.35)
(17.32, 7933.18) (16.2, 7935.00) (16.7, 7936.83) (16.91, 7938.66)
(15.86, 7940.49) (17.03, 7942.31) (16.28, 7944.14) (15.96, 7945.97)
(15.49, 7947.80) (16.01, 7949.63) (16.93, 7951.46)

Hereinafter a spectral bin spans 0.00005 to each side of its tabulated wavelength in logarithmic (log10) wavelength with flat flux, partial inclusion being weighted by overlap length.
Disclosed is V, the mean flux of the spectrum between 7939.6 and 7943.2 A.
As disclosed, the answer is 16.5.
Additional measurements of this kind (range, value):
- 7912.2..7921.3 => 16.8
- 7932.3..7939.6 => 16.8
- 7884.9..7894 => 16.7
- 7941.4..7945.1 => 16.7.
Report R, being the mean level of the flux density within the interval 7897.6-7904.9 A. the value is 16.4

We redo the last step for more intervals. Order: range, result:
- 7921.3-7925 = 17.2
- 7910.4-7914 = 16.7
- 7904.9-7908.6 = 16.3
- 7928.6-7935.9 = 16.4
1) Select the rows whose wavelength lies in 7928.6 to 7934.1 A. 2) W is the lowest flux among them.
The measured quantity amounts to 15.91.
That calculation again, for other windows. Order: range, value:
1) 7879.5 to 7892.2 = 15.48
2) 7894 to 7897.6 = 16.04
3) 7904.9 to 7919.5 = 16.01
